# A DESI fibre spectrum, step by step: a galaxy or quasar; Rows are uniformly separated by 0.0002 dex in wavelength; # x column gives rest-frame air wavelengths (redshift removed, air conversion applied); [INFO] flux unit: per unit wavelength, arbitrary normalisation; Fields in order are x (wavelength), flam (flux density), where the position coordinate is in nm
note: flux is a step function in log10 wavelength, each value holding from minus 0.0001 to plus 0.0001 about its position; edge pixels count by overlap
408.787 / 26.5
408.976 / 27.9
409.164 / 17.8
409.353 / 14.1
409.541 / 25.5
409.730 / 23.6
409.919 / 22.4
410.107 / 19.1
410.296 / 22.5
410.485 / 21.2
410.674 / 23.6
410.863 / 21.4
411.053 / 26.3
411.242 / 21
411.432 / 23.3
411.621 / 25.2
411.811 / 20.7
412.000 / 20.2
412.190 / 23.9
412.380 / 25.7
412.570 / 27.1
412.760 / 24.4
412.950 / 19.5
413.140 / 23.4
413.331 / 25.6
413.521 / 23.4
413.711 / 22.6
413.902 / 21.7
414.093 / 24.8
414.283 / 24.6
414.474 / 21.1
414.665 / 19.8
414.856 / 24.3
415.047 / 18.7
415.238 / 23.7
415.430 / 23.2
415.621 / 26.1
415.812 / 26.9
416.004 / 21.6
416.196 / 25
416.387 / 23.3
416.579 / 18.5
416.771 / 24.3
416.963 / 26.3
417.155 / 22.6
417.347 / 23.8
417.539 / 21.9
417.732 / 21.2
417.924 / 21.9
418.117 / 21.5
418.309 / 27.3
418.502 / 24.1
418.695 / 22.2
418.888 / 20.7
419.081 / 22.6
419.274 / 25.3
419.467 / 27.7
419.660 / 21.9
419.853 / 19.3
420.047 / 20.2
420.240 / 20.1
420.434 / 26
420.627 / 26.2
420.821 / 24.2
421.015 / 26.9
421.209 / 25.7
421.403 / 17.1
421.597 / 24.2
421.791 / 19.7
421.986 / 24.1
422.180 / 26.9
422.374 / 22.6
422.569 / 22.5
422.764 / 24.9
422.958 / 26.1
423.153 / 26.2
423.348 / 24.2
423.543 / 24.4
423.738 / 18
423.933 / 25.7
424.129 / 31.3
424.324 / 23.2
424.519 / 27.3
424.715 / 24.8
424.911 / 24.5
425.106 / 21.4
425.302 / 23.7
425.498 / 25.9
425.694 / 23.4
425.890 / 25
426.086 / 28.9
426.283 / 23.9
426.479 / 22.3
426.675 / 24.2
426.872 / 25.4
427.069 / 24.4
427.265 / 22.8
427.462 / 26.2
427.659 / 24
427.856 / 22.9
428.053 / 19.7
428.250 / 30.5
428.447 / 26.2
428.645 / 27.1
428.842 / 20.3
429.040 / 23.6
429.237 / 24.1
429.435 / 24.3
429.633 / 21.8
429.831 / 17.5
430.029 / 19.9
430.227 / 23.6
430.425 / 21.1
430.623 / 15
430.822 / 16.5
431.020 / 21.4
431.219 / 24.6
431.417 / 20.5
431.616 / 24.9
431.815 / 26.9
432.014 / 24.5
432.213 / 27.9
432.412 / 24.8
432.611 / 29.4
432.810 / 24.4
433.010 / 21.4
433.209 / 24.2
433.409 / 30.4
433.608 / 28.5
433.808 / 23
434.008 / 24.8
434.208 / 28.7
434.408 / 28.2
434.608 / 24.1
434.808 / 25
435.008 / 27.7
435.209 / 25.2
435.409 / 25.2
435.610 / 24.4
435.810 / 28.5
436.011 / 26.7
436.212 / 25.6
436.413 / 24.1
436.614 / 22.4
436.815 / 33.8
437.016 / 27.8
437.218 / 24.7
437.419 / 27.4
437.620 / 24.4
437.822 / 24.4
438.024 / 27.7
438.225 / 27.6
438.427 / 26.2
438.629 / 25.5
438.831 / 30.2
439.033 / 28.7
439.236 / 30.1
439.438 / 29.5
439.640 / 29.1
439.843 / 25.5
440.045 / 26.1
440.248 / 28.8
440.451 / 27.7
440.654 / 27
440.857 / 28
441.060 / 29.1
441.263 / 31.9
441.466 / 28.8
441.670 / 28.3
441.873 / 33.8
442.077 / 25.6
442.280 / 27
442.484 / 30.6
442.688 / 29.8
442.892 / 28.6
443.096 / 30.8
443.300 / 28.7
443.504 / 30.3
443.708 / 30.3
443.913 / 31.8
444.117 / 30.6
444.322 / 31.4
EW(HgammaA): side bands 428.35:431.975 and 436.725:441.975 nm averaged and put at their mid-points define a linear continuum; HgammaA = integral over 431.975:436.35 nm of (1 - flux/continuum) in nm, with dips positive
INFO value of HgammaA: -0.22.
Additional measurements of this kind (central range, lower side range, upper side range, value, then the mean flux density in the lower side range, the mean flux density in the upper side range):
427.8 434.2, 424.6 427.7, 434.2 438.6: 0.41 nm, 24.4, 26.3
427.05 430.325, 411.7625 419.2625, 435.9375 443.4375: 0.29 nm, 23.1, 27.9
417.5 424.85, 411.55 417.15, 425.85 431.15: -0.17 nm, 23.3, 23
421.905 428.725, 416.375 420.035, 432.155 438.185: -0.12 nm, 22.9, 26.2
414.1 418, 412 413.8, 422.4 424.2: 0.17 nm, 23.8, 24.6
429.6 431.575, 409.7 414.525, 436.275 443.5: 0.46 nm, 23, 28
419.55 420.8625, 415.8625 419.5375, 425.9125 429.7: 0.06 nm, 23.3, 24.4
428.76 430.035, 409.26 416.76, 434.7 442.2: 0.20 nm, 22.8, 27.4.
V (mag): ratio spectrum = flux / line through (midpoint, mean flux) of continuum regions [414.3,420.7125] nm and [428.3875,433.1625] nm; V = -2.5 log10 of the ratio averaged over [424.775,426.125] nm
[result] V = -0.07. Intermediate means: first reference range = 23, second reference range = 23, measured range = 24.5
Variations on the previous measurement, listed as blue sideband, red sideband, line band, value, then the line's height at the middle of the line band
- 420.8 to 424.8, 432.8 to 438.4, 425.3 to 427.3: 0.007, 24.8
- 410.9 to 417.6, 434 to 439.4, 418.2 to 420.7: 0.034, 24.1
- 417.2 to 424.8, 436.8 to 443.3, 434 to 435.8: 0.035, 27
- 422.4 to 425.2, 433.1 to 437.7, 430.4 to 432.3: 0.152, 25.7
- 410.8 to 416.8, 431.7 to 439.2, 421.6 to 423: 0.029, 24.4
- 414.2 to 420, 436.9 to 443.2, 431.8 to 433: 0.021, 26.4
